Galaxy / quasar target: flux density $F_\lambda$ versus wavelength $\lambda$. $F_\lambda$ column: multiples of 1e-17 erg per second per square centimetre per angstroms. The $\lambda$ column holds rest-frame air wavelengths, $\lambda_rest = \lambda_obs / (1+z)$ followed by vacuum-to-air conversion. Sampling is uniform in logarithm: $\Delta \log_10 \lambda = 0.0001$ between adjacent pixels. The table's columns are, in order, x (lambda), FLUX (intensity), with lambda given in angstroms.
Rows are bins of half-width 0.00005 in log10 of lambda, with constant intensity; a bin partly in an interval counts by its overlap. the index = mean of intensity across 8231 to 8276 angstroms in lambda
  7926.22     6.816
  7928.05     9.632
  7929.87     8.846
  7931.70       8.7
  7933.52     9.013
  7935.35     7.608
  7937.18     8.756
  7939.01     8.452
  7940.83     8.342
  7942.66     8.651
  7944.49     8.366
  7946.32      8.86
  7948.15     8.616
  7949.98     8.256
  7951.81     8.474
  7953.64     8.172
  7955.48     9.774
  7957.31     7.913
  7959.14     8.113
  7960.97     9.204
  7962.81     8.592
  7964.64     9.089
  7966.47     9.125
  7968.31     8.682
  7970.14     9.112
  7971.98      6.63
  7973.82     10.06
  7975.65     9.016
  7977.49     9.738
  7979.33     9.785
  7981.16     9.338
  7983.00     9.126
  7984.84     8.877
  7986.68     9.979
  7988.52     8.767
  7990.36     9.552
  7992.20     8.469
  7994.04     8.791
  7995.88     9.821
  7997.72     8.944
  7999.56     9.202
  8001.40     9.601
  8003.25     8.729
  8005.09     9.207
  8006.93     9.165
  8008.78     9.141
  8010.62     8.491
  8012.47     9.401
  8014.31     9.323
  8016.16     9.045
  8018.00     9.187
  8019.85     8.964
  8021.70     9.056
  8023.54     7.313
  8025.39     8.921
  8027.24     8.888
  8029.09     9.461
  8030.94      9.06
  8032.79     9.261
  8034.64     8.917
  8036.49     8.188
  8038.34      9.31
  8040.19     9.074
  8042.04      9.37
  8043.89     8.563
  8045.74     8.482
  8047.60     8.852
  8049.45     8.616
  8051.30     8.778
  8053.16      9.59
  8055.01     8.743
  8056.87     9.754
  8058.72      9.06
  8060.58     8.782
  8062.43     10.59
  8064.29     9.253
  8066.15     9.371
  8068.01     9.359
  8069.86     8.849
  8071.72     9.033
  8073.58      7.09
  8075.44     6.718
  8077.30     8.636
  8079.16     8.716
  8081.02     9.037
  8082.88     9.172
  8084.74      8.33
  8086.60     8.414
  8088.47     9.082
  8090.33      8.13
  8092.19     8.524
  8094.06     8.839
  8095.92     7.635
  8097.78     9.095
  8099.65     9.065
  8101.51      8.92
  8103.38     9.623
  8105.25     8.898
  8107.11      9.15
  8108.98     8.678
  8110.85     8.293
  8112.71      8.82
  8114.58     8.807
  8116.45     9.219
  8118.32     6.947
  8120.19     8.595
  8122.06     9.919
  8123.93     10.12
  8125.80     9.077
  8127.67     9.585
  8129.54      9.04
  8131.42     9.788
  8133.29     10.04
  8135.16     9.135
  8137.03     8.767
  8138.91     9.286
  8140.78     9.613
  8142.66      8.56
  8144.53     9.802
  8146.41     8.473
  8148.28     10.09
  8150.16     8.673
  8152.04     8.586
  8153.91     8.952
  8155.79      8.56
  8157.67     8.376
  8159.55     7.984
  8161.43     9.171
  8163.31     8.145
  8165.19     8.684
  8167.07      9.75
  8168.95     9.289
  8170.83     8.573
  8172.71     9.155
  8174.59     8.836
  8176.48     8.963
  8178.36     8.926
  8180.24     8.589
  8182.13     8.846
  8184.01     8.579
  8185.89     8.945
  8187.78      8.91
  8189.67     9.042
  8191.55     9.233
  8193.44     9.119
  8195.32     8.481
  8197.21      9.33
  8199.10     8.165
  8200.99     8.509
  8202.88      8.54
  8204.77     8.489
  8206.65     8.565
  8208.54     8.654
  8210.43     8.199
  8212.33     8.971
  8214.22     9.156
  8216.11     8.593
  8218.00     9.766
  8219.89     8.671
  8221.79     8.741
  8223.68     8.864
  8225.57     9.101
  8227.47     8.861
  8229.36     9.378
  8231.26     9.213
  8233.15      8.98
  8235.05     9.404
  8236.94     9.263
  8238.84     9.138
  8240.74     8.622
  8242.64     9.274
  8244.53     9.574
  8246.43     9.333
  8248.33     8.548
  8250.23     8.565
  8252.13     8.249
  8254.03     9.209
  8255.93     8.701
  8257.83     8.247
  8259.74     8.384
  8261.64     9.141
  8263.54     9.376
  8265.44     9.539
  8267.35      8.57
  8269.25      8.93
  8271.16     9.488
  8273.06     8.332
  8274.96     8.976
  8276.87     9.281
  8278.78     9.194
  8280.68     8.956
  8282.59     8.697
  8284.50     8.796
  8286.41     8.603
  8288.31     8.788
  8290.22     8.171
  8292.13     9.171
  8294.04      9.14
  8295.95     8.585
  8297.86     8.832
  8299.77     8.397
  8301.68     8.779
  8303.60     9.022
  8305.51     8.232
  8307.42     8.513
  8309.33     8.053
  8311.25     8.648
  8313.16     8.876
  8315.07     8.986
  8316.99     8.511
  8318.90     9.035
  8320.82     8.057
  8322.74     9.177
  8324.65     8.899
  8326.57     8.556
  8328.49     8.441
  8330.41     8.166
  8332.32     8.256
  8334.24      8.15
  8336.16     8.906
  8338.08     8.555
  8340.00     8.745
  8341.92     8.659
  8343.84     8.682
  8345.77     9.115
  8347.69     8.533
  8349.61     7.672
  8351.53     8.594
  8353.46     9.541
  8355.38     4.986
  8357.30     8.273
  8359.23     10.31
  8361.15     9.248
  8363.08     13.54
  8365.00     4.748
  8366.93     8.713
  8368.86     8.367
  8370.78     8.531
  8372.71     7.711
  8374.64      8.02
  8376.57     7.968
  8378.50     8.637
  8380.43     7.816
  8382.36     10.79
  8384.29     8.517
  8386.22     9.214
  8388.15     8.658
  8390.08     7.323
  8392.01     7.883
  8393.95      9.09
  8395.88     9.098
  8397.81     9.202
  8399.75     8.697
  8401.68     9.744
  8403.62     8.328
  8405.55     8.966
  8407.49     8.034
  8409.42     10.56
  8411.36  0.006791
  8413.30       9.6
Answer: 8.96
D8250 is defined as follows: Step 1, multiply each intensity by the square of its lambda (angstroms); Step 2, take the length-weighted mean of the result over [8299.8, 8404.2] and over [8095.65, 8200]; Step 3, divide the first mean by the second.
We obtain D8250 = 1.01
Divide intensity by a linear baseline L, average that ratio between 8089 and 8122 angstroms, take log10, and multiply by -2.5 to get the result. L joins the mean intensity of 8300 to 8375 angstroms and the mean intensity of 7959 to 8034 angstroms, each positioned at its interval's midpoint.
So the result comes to 0.02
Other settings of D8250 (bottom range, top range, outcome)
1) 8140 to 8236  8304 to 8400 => 1.01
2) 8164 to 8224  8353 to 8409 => 1.02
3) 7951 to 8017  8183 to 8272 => 1.05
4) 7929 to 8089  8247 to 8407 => 1.06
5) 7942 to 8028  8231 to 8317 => 1.06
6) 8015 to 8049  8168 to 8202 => 1.04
